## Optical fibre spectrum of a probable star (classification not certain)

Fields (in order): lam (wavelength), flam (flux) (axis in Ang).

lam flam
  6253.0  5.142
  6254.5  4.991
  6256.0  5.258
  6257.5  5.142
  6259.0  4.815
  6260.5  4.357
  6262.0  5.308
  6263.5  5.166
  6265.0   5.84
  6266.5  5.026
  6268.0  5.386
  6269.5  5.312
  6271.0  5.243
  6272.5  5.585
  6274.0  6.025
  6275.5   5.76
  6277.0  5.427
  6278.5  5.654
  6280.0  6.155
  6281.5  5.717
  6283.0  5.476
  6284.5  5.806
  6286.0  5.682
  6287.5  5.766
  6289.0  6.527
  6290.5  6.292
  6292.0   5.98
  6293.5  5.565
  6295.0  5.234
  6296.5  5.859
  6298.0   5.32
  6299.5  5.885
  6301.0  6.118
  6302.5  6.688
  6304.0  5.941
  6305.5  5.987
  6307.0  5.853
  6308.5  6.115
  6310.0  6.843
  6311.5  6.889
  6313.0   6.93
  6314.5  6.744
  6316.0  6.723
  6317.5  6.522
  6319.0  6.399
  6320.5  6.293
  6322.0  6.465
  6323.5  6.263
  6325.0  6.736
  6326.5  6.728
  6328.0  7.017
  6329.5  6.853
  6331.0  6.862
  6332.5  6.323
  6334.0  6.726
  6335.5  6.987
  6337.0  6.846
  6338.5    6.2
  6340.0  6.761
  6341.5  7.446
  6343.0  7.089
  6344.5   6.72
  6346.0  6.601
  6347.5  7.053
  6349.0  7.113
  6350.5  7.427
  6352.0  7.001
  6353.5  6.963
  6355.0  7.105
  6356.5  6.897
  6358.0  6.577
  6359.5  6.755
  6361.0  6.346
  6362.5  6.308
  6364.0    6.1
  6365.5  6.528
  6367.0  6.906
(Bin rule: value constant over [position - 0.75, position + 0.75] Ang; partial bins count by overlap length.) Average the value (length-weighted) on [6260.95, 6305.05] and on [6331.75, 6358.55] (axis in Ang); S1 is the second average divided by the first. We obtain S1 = 1.21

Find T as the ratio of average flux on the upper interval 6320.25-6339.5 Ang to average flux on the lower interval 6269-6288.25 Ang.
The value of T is 1.17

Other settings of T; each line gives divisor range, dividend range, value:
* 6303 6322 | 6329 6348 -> 1.06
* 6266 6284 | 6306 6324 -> 1.17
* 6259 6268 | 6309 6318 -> 1.32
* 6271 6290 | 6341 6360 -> 1.21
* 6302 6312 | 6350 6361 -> 1.10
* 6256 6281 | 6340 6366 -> 1.27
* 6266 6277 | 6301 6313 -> 1.16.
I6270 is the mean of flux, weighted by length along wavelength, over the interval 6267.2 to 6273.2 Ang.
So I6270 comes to 5.38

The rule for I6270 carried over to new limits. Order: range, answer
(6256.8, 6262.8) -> 4.91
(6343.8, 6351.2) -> 6.98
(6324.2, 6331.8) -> 6.83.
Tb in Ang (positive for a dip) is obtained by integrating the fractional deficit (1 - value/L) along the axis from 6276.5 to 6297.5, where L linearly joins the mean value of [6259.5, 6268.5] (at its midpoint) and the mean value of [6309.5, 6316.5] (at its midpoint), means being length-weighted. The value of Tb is 0.5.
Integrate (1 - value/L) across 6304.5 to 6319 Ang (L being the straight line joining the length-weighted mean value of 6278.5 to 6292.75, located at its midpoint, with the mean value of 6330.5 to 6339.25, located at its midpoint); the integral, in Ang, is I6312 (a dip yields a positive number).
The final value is -0.4 Ang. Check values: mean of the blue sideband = 5.92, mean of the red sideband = 6.65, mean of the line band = 6.5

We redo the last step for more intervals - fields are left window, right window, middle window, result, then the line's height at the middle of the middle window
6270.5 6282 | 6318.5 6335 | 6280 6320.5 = 0.17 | 6.14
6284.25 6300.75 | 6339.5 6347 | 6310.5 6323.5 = -0.51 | 6.36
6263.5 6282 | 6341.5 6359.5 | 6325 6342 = -0.30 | 6.67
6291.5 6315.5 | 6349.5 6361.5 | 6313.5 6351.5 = -1.15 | 6.56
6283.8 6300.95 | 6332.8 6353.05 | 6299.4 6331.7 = -0.94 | 6.32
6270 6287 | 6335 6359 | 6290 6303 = 0.32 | 6.01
